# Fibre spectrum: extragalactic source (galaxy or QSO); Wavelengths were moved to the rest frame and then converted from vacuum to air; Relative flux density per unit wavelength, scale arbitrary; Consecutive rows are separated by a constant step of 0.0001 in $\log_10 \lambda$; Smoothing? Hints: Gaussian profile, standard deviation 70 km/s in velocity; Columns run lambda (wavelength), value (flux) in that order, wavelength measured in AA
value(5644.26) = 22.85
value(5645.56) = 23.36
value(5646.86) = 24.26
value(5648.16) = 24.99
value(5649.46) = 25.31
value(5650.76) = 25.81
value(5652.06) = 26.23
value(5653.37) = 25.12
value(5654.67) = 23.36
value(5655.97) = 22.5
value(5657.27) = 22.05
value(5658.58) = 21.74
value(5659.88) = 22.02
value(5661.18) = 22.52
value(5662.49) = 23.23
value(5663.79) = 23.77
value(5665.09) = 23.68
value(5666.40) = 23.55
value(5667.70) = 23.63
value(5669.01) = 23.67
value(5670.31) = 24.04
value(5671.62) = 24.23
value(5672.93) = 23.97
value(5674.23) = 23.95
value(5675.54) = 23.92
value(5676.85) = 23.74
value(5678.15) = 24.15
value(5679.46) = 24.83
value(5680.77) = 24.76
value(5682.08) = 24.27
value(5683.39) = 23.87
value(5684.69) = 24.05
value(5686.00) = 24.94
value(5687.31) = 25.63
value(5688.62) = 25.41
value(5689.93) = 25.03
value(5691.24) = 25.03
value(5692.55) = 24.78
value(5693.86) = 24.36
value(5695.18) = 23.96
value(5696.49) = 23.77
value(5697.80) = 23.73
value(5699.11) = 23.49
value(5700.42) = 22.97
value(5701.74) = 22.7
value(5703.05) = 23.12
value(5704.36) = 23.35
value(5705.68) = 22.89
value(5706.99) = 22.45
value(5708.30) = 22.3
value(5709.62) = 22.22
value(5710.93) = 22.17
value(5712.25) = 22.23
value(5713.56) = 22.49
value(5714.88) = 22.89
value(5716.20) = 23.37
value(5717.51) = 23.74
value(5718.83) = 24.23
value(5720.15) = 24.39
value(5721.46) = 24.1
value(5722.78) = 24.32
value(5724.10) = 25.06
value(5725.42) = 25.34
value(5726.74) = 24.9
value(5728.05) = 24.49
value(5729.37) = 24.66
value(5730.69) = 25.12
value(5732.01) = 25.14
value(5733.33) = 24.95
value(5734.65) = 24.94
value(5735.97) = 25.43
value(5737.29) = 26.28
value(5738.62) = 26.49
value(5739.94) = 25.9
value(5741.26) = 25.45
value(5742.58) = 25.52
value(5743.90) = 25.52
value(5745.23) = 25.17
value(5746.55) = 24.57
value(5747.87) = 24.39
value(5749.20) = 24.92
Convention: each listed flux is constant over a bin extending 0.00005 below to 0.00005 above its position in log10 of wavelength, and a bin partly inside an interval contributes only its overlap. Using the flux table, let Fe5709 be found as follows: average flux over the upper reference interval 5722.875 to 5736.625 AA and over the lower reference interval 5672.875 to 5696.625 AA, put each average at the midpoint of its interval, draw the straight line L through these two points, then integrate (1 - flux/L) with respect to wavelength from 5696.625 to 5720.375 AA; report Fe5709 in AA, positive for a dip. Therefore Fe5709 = 1.6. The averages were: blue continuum 24.5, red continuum 25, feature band 23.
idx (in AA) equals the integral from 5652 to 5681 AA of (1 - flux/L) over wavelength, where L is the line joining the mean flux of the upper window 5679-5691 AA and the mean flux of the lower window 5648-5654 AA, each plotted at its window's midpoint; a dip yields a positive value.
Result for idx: 1.8 AA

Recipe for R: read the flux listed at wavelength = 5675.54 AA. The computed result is 23.92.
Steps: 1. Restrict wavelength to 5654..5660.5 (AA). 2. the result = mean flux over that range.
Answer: 22.4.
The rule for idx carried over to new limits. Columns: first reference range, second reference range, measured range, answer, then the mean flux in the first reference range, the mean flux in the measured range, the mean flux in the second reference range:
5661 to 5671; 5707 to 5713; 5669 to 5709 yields -1.9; 23.6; 24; 22.3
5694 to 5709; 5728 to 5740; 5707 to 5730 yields 0.6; 23.2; 23.7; 25.3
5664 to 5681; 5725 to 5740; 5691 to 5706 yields 0.5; 24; 23.6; 25.3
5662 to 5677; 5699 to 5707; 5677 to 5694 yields -0.9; 23.8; 24.7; 23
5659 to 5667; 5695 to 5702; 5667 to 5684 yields -0.6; 23.1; 24.1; 23.4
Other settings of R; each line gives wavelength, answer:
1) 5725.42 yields 25.34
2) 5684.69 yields 24.05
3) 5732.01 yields 25.14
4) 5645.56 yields 23.36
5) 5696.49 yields 23.77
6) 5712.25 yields 22.23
